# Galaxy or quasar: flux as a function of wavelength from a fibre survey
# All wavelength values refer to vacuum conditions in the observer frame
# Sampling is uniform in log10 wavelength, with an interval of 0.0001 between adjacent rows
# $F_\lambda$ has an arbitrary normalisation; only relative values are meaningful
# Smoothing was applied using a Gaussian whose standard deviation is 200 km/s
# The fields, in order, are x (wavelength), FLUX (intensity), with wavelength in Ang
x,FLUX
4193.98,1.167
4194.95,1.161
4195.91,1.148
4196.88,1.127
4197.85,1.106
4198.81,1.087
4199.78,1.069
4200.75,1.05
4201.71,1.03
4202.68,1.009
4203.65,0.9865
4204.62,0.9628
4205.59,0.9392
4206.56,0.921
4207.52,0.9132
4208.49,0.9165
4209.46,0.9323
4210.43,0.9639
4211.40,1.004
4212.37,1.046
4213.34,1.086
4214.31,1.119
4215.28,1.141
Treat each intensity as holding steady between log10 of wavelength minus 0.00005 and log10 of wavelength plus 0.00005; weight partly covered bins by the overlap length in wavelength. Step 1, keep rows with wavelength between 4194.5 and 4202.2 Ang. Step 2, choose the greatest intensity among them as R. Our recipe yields 1.161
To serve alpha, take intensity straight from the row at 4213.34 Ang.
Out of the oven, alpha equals 1.086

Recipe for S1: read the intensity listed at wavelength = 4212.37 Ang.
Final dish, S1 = 1.046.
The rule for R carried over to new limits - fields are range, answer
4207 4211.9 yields 1.004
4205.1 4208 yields 0.9392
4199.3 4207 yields 1.069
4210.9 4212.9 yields 1.046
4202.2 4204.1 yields 1.009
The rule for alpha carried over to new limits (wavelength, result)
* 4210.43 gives 0.9639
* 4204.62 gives 0.9628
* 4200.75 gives 1.05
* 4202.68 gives 1.009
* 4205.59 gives 0.9392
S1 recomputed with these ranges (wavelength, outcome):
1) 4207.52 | 0.9132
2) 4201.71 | 1.03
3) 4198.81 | 1.087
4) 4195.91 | 1.148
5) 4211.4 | 1.004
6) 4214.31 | 1.119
